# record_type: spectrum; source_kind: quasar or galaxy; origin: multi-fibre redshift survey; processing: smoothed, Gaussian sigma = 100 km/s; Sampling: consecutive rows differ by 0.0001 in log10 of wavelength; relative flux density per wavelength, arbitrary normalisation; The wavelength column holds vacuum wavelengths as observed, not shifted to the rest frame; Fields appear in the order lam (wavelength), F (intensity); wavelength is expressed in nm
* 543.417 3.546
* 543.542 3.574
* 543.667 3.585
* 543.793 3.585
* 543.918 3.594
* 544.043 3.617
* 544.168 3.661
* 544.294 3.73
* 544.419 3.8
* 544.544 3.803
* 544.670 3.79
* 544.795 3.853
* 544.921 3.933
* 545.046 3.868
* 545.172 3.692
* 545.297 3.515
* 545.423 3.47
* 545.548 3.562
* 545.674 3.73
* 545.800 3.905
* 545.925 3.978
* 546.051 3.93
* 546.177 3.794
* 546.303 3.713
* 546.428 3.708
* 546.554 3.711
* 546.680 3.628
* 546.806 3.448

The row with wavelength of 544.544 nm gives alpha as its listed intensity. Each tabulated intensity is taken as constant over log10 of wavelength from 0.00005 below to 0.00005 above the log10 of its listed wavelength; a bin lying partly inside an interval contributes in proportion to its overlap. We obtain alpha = 3.803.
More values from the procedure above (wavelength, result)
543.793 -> 3.585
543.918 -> 3.594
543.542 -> 3.574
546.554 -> 3.711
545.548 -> 3.562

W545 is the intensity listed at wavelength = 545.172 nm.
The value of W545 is 3.692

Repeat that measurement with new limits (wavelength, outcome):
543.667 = 3.585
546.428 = 3.708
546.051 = 3.93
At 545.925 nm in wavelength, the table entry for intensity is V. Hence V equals 3.978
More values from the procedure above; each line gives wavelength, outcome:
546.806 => 3.448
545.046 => 3.868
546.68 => 3.628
